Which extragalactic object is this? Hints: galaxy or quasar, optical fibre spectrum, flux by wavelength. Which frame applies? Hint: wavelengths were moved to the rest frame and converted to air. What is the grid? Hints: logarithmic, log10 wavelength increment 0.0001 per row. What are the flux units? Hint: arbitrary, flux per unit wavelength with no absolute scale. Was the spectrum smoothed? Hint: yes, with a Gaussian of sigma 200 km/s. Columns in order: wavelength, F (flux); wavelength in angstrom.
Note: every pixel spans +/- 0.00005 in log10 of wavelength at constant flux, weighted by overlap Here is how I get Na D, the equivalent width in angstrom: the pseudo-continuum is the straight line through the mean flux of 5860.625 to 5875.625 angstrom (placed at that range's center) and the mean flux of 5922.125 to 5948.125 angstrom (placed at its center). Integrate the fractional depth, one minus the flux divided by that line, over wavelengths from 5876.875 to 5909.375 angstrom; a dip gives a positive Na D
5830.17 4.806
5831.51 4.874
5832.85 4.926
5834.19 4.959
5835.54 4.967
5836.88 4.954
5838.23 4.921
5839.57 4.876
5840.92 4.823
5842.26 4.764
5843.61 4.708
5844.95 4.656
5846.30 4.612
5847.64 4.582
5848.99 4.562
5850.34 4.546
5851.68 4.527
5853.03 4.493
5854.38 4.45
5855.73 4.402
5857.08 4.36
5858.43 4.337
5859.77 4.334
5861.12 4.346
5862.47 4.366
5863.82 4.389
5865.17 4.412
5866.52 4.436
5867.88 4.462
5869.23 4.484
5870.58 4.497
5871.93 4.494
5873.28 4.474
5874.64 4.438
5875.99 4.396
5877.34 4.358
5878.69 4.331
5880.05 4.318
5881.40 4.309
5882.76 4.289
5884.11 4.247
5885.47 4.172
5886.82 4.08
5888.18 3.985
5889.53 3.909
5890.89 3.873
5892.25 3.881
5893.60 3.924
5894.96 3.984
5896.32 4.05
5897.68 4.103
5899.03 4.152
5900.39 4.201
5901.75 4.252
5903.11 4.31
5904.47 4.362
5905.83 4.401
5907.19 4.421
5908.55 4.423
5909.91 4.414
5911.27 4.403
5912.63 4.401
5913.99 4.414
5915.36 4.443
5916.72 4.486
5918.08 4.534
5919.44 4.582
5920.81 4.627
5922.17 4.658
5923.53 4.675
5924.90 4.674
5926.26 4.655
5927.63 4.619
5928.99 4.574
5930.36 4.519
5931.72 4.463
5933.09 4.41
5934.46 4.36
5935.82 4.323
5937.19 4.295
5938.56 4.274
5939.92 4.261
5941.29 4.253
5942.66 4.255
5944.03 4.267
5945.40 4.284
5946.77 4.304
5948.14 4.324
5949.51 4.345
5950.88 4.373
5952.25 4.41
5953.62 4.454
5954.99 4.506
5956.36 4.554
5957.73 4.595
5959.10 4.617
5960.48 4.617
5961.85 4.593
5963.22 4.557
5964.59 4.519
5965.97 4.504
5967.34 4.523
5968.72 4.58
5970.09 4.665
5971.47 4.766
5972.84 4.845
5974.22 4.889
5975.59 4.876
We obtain 1.8 angstrom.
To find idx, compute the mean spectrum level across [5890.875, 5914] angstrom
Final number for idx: 4.23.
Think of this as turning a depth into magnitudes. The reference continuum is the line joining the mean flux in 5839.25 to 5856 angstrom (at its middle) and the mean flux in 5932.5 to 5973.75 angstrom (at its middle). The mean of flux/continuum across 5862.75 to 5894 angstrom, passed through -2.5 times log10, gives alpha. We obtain 0.07 mag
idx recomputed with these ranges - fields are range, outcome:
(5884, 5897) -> 4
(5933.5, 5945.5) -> 4.29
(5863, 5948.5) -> 4.34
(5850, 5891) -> 4.34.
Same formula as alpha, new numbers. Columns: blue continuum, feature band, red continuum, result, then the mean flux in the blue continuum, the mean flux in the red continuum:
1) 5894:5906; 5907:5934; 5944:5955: -0.06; 4.19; 4.36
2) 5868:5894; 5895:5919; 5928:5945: -0.01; 4.24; 4.36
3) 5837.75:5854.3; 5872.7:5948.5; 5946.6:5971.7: 0.06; 4.66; 4.52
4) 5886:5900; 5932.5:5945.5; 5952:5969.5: 0.02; 4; 4.55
